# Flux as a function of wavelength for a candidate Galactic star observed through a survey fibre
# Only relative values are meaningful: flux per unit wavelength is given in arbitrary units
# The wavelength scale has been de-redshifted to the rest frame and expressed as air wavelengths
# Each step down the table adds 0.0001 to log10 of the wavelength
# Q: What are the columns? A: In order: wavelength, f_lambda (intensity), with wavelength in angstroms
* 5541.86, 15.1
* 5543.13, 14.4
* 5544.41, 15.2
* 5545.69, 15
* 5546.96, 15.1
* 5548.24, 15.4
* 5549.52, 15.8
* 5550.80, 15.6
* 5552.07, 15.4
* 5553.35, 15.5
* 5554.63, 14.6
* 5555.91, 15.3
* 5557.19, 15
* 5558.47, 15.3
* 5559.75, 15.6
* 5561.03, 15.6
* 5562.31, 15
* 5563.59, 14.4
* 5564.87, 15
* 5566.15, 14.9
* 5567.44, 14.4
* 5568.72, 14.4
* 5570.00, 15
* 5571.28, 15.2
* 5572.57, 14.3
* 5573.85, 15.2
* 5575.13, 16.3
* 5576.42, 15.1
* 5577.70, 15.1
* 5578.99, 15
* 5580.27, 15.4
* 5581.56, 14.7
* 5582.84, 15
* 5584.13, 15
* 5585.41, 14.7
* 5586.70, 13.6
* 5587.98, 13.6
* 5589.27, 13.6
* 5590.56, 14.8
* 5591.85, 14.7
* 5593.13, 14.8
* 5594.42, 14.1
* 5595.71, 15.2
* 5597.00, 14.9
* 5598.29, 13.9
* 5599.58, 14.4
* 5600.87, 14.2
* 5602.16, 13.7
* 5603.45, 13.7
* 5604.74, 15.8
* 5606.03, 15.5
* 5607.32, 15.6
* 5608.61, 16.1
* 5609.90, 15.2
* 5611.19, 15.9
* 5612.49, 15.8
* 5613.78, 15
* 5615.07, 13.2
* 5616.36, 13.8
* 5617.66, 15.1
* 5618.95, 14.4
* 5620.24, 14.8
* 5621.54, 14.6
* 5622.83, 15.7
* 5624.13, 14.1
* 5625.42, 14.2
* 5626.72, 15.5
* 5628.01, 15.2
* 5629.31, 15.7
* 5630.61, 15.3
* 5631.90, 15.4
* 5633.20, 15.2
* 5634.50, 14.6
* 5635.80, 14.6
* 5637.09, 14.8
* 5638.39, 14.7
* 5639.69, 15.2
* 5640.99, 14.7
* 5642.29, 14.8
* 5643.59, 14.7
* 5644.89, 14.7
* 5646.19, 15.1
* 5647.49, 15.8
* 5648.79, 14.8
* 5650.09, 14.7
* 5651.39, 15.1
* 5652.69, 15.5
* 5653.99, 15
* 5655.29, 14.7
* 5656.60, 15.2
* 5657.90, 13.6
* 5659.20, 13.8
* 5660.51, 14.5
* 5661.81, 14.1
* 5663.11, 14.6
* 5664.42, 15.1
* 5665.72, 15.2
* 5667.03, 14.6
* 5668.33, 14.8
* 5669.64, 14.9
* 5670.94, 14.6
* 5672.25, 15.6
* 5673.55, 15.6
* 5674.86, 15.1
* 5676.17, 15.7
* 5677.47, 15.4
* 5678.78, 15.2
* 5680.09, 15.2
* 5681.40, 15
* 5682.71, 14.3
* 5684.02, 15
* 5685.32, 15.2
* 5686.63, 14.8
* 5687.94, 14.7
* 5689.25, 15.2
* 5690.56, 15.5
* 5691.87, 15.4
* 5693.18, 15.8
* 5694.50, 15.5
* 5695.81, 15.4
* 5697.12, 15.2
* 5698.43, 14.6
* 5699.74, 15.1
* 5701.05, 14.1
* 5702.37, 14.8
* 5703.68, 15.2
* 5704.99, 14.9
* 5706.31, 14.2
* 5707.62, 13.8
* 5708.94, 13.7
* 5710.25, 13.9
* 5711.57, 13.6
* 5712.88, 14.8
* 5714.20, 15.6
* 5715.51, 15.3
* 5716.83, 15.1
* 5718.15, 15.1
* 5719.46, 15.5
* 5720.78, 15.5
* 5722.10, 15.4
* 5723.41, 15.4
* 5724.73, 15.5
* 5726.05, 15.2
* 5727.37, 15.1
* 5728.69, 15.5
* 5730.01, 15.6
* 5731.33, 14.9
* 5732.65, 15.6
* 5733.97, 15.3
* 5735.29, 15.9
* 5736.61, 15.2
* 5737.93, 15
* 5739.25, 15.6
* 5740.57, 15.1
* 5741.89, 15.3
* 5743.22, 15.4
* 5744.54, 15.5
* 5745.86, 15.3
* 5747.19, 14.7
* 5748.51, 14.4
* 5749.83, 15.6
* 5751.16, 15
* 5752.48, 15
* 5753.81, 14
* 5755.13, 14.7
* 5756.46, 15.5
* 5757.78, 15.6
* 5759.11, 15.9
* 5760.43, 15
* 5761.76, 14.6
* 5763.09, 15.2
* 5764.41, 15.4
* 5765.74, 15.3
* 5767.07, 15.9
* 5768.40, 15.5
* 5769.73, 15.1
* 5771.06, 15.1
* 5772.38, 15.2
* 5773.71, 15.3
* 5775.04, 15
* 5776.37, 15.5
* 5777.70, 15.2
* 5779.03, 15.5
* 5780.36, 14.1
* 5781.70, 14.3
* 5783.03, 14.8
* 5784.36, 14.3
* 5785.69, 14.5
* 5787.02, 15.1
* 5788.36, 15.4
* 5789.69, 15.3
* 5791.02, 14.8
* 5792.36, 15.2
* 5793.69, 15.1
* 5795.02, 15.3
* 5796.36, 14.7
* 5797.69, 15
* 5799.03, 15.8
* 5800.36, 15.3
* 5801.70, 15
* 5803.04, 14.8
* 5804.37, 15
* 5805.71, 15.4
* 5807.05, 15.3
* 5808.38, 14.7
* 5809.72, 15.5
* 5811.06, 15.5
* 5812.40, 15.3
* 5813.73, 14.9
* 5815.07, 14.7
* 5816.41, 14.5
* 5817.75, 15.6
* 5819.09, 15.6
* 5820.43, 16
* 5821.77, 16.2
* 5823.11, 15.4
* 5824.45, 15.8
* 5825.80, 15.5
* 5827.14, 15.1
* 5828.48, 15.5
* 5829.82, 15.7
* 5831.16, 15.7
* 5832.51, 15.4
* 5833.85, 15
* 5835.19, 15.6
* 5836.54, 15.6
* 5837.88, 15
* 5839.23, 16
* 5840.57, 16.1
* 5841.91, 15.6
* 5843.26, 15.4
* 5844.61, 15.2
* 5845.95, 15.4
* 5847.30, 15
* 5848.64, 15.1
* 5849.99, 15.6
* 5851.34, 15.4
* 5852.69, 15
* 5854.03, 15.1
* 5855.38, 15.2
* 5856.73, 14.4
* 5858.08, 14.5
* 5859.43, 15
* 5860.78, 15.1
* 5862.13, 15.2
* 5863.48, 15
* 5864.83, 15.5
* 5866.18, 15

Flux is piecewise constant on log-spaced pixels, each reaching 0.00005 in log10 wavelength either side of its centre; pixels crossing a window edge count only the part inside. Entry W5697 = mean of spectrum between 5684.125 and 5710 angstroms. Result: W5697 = 14.9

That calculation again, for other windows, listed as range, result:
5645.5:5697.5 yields 15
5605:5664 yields 14.9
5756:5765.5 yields 15.3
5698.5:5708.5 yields 14.6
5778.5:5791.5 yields 14.8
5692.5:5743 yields 15.1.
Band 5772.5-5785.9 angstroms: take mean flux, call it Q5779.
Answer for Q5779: 14.9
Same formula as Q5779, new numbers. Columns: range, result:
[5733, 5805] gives 15.1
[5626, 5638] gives 15.1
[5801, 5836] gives 15.3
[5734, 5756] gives 15.1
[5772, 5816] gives 15.1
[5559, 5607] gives 14.8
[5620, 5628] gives 14.8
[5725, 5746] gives 15.3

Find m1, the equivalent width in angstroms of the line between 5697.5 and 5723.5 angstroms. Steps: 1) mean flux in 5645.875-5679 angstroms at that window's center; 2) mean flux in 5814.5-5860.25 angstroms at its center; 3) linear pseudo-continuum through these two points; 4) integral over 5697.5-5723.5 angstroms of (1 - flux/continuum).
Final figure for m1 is 0.5 angstroms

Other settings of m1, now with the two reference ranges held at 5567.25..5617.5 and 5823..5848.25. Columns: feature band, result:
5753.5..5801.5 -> 0.6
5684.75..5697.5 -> -0.2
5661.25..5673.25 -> 0.1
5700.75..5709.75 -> 0.4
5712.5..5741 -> -0.3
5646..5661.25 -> 0.1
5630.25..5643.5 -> 0.0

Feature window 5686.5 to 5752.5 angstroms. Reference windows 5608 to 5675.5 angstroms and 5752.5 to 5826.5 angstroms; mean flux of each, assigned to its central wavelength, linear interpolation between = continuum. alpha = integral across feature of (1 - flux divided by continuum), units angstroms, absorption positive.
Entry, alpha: -0.16 angstroms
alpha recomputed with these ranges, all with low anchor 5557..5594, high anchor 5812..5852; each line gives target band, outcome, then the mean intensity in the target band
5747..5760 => 0.17 angstroms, 15.1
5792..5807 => 0.20 angstroms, 15.2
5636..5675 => 0.47 angstroms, 14.8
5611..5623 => 0.15 angstroms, 14.8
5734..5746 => -0.11 angstroms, 15.4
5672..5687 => -0.09 angstroms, 15.2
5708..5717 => 0.38 angstroms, 14.5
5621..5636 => -0.06 angstroms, 15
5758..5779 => -0.01 angstroms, 15.3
